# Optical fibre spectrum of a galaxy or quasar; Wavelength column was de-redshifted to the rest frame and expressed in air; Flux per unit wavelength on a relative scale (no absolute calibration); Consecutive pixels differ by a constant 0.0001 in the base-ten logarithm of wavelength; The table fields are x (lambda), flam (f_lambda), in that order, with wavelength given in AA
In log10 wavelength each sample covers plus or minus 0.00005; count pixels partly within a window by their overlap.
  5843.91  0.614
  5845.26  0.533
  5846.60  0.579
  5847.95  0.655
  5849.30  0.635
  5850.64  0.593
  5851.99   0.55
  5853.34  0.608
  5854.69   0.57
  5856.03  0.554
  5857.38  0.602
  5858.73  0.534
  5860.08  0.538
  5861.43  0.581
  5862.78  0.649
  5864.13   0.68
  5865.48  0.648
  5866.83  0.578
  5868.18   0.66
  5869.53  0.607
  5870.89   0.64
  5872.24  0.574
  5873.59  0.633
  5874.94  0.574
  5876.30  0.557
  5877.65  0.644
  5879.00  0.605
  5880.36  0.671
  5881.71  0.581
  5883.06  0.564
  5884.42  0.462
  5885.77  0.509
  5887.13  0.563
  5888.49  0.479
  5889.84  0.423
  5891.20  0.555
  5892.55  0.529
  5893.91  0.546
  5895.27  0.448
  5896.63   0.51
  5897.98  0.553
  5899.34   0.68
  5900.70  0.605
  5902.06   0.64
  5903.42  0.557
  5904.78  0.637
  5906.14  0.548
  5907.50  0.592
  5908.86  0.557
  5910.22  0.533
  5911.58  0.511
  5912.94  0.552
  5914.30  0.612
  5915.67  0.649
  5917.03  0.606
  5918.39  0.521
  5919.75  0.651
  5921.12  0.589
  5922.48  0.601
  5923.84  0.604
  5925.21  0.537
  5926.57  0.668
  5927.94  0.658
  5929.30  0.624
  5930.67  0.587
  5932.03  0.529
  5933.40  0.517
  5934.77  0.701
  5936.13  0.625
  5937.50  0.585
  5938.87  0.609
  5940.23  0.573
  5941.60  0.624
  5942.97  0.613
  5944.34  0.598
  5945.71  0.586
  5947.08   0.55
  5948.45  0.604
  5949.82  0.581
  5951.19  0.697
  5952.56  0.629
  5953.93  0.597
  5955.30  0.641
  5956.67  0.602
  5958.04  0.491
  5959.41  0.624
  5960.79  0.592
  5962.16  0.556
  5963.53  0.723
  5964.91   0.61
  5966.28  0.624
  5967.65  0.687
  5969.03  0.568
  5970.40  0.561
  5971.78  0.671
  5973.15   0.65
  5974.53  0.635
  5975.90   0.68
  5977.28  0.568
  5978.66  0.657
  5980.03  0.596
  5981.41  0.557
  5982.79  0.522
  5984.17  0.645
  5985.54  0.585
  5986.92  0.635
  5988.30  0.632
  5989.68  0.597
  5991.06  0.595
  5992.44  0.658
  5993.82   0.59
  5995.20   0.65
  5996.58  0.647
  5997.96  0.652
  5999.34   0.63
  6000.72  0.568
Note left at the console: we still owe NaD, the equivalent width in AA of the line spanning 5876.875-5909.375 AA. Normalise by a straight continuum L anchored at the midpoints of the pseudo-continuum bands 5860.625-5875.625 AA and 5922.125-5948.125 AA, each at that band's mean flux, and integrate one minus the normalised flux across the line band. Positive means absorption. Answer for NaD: 2.72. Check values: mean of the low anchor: 0.619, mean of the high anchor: 0.599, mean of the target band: 0.561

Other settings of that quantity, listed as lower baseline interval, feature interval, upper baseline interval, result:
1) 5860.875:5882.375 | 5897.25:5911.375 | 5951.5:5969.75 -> 0.7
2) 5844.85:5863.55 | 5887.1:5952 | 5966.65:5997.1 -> 2.2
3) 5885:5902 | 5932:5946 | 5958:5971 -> -0.4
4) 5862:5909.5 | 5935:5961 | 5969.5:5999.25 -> 0.0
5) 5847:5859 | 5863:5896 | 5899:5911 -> 1.0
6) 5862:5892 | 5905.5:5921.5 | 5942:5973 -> 0.5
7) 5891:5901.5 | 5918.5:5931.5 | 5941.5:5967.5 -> -0.6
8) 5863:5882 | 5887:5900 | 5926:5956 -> 1.9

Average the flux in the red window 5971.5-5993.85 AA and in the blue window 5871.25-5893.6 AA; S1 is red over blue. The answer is 1.10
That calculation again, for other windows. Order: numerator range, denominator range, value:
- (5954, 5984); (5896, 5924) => 1.04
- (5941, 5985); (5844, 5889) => 1.04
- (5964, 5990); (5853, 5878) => 1.02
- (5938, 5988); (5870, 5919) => 1.07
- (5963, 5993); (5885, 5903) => 1.15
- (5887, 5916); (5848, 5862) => 0.96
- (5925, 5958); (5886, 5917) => 1.08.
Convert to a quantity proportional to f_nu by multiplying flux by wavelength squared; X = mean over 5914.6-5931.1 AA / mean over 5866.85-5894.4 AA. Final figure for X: 1.1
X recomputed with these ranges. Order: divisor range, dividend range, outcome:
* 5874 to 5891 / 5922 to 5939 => 1.11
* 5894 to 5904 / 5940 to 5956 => 1.09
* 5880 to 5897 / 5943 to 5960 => 1.17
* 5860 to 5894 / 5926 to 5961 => 1.06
